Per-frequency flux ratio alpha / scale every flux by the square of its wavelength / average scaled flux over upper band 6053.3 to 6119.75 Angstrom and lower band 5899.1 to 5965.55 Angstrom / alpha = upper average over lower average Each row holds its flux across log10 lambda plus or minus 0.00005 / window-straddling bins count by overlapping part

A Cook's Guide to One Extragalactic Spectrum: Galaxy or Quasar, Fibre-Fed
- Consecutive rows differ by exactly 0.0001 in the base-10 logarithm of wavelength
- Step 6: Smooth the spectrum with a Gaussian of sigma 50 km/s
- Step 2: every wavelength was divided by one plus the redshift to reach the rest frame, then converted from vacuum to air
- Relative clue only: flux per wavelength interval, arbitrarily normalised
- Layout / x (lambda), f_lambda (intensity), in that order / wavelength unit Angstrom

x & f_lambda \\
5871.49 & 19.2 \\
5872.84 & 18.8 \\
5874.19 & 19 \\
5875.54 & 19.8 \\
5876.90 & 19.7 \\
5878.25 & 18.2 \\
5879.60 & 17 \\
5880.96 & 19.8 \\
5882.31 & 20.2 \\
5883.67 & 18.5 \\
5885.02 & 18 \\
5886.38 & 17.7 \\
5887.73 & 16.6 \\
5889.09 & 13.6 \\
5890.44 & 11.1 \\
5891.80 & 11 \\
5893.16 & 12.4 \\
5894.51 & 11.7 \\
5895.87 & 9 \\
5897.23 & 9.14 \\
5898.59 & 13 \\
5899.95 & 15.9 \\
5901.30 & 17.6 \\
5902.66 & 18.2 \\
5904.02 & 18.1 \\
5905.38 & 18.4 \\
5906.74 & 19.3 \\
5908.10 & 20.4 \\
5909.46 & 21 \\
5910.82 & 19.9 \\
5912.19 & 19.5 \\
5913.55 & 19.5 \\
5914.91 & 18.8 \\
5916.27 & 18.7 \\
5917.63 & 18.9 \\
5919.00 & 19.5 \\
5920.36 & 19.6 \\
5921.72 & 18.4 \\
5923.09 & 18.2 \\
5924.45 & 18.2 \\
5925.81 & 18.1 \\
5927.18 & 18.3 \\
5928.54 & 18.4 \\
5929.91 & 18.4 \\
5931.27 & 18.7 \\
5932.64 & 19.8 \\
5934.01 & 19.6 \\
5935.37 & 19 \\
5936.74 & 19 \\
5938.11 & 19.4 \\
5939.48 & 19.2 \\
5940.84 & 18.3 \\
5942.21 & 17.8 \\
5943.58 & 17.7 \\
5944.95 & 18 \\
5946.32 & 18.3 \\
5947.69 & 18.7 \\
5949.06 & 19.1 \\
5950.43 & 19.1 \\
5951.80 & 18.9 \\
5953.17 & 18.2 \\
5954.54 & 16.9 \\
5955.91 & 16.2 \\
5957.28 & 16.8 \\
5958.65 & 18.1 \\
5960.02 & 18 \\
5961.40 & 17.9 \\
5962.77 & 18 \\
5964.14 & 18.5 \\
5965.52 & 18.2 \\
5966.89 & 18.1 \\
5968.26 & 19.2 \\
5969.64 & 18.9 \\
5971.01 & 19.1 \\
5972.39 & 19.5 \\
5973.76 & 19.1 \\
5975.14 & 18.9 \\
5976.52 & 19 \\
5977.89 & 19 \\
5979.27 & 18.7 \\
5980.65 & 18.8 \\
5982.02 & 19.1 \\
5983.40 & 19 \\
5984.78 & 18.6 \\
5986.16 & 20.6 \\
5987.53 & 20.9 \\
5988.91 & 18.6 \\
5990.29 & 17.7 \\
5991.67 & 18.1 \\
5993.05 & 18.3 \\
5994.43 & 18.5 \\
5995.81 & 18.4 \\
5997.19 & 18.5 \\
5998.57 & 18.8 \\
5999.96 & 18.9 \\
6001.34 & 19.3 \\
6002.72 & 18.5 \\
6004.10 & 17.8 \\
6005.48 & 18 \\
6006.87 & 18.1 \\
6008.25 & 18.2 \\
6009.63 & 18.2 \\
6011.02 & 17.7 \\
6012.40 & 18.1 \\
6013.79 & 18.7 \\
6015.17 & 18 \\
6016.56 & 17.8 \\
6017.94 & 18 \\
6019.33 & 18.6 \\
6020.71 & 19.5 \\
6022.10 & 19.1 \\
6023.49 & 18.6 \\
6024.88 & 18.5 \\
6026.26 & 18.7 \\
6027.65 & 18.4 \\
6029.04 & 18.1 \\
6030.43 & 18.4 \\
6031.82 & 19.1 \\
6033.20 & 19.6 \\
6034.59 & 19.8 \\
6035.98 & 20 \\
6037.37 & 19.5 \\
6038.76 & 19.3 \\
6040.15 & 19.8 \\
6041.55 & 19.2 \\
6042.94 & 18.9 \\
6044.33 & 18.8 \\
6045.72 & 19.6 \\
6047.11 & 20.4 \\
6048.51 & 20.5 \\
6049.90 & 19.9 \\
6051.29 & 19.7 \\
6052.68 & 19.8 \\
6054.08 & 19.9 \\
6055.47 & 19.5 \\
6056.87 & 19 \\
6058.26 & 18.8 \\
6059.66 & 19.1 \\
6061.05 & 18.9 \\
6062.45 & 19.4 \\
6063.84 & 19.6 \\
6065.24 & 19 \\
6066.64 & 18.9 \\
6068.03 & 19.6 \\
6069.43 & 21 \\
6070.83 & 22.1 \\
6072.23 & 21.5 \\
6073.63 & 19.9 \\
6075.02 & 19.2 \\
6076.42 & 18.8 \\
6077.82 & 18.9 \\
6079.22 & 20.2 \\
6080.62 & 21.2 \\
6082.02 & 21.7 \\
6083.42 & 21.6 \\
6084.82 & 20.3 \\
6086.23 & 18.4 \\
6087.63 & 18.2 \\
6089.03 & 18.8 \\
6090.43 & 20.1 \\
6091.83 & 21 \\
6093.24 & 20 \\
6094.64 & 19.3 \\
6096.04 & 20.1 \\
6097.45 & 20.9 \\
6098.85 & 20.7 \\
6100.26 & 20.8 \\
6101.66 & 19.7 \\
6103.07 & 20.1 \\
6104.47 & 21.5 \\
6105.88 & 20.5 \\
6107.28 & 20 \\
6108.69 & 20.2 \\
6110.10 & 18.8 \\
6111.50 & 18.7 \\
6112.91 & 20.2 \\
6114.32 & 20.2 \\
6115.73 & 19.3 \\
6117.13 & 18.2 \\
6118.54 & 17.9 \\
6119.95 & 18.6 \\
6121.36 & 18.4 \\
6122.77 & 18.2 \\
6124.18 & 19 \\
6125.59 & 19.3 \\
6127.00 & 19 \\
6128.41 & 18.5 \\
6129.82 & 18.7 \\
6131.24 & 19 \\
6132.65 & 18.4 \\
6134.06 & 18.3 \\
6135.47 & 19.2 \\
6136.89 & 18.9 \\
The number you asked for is 1.13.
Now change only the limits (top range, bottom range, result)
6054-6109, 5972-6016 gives 1.10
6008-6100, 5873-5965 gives 1.15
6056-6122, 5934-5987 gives 1.11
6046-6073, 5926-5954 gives 1.10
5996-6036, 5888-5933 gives 1.13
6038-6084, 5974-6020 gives 1.09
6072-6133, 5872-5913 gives 1.26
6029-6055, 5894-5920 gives 1.18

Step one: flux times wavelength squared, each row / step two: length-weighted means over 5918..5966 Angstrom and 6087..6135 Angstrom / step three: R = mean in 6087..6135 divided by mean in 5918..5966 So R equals 1.1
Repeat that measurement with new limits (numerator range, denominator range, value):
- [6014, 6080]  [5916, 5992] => 1.07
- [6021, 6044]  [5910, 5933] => 1.05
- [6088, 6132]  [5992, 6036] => 1.09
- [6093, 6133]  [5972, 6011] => 1.08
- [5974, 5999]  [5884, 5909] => 1.28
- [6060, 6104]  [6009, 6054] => 1.07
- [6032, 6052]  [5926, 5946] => 1.09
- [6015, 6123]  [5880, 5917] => 1.25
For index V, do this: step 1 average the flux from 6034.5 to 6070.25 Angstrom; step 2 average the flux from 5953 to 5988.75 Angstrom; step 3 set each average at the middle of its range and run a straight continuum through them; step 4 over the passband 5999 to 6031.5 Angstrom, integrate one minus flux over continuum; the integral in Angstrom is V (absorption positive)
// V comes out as 1.19 Angstrom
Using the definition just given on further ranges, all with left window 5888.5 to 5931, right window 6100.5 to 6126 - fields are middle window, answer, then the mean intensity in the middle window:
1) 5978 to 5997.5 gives -1.10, 18.9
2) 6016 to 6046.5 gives -0.97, 19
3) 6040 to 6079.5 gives -1.90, 19.6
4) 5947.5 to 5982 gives -1.73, 18.4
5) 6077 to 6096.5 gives -0.92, 20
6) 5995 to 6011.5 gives -0.31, 18.4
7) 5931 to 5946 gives -1.33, 18.8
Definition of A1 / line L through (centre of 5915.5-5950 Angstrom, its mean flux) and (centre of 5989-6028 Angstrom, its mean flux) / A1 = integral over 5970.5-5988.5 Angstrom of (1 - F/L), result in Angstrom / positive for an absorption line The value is -0.7 Angstrom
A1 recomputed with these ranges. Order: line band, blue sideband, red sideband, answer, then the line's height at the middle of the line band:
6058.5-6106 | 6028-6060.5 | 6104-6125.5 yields -1.6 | 19.3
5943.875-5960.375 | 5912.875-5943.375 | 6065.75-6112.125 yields 0.8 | 19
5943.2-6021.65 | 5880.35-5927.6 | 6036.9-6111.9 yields -0.7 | 18.3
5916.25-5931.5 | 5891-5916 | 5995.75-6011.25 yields -1.7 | 16.7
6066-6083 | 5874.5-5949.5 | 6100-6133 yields -1.2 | 19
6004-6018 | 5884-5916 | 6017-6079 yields 0.4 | 18.6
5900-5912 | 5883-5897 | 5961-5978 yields -3.4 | 14.8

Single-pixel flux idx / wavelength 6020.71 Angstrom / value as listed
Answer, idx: 19.5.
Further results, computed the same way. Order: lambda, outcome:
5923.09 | 18.2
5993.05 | 18.3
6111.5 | 18.7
